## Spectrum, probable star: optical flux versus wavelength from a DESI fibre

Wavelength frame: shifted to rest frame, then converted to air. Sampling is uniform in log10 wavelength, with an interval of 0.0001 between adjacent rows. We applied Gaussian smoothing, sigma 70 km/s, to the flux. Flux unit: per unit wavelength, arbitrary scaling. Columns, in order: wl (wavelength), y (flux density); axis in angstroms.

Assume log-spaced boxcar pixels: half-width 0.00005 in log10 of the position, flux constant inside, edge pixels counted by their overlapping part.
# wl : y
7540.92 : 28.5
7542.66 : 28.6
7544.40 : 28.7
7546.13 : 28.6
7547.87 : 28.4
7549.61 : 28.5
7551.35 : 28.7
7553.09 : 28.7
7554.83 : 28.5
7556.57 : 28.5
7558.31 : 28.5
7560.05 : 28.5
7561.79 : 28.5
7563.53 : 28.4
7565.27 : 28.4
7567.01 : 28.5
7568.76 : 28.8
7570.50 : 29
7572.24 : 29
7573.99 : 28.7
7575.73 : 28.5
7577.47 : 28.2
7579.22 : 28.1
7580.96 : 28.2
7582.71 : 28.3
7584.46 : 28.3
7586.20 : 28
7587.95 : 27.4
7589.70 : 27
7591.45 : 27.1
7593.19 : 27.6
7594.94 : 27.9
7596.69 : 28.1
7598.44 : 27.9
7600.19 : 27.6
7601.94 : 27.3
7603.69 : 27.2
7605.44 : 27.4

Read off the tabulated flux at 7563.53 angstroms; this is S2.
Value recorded 28.4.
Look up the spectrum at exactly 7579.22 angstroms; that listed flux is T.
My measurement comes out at 28.1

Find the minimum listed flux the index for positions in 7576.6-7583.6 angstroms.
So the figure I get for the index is 28.1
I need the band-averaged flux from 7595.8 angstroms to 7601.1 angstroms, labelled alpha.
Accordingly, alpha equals 27.9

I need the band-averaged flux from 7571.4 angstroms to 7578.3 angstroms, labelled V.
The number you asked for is 28.6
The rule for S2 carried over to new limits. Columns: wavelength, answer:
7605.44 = 27.4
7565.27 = 28.4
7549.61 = 28.5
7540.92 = 28.5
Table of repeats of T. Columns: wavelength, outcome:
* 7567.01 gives 28.5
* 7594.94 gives 27.9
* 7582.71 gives 28.3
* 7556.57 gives 28.5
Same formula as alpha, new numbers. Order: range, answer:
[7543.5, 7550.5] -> 28.5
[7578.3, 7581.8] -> 28.2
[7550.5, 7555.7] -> 28.6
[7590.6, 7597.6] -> 27.7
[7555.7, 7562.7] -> 28.5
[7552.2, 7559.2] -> 28.5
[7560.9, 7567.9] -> 28.4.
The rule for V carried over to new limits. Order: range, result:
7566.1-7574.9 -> 28.8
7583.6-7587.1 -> 28.2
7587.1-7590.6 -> 27.2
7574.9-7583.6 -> 28.2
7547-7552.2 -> 28.5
